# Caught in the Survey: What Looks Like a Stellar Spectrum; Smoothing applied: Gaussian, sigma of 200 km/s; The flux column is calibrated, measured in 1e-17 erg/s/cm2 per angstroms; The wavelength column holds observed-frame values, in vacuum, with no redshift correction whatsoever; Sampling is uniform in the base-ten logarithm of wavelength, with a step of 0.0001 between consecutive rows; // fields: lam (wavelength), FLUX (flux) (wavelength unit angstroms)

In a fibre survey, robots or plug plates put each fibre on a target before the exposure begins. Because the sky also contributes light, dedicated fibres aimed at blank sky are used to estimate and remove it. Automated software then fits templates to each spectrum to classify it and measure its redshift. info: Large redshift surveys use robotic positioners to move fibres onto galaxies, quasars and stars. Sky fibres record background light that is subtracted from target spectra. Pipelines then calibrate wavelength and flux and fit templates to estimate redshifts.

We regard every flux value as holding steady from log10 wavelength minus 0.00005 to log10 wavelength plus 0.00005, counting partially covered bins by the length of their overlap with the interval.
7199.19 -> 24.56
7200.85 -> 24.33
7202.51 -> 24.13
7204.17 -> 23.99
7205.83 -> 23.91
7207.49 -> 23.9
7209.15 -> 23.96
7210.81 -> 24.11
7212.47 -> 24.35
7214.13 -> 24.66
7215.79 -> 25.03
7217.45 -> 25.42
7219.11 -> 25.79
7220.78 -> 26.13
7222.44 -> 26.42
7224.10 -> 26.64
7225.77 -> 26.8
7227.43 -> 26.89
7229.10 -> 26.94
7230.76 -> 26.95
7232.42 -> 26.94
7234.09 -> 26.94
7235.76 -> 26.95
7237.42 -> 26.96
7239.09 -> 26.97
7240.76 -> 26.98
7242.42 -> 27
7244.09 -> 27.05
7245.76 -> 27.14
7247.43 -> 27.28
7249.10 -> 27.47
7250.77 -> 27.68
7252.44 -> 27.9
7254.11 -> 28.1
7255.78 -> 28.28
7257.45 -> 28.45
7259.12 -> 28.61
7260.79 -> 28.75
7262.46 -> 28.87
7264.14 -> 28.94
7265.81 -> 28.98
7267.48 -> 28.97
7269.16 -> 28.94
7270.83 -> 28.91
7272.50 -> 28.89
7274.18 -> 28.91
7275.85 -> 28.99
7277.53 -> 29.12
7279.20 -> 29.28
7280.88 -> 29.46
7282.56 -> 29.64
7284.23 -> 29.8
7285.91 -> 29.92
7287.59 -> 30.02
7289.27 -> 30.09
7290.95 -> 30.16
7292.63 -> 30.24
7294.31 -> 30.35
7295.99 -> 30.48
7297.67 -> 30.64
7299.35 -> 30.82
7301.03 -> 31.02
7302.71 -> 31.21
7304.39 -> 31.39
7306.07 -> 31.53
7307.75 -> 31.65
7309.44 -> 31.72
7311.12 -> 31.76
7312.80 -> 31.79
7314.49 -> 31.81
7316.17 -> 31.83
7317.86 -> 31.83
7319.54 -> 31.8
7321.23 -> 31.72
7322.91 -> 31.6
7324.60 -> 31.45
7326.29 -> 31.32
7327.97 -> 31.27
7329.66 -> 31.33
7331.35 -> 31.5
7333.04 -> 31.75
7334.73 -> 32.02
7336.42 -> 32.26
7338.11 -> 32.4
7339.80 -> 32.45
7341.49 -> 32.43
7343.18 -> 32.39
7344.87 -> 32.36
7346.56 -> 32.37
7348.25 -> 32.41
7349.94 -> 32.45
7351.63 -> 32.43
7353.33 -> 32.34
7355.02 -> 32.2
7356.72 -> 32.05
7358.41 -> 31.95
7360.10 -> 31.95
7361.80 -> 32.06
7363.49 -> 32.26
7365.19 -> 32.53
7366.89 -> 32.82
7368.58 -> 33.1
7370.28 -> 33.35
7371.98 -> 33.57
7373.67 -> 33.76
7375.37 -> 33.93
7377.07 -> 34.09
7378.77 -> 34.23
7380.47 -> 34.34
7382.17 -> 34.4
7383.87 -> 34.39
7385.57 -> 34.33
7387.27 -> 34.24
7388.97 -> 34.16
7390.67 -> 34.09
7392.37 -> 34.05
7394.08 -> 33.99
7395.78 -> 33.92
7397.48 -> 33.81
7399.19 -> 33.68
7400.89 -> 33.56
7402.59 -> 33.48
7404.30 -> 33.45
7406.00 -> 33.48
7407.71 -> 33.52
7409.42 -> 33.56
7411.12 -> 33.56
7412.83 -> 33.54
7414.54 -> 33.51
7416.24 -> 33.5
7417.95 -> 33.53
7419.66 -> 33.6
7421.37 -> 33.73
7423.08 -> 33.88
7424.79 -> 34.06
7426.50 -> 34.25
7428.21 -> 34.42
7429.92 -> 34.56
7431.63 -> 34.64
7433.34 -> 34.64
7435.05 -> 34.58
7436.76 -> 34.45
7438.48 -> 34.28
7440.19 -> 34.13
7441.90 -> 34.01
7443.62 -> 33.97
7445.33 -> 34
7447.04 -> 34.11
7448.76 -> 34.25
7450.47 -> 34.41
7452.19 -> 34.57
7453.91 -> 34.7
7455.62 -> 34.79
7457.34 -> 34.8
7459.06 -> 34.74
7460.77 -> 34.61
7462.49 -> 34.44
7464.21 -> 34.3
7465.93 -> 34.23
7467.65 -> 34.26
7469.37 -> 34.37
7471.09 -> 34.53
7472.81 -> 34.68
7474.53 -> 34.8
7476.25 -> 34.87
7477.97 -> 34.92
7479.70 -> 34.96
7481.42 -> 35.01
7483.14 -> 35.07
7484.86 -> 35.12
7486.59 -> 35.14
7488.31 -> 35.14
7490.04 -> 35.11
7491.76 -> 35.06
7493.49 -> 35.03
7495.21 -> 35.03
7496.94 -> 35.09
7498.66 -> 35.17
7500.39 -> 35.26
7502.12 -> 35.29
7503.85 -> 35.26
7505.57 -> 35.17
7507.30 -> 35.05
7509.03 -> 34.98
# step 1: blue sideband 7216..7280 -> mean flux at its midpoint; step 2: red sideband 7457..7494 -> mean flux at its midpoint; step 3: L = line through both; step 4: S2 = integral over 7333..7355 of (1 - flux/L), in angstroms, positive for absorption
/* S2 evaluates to -1.2 angstroms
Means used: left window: 27.7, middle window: 32.3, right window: 34.8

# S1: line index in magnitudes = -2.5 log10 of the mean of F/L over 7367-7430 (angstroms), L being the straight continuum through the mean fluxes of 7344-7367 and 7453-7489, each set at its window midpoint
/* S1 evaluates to -0.02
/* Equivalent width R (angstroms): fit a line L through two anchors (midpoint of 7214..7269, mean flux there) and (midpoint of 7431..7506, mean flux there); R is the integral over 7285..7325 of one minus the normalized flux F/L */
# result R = -2.37 angstroms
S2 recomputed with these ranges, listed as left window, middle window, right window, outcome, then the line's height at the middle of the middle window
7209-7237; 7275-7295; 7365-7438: -0.7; 28.7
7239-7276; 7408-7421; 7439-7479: -0.2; 33.1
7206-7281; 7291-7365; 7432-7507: -4.2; 30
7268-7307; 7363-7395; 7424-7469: -1.2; 32.5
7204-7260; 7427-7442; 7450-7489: -0.4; 33.5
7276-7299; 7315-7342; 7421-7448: -0.6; 31.1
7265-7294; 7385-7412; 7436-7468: -0.8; 32.8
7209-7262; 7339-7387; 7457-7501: -3.1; 31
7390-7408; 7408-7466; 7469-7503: 0.2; 34.3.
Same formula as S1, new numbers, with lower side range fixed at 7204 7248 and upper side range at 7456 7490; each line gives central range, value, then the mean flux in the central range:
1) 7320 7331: -0.07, 31.5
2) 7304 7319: -0.10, 31.7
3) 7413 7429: -0.03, 33.8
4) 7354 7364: -0.05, 32.1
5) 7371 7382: -0.09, 34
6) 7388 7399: -0.07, 34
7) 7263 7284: -0.05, 29.1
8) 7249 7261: -0.04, 28.2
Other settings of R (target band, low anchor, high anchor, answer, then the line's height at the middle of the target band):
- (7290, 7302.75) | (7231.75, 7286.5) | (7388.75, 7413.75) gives -0.38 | 29.7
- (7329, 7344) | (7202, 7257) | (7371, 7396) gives -0.17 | 31.7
